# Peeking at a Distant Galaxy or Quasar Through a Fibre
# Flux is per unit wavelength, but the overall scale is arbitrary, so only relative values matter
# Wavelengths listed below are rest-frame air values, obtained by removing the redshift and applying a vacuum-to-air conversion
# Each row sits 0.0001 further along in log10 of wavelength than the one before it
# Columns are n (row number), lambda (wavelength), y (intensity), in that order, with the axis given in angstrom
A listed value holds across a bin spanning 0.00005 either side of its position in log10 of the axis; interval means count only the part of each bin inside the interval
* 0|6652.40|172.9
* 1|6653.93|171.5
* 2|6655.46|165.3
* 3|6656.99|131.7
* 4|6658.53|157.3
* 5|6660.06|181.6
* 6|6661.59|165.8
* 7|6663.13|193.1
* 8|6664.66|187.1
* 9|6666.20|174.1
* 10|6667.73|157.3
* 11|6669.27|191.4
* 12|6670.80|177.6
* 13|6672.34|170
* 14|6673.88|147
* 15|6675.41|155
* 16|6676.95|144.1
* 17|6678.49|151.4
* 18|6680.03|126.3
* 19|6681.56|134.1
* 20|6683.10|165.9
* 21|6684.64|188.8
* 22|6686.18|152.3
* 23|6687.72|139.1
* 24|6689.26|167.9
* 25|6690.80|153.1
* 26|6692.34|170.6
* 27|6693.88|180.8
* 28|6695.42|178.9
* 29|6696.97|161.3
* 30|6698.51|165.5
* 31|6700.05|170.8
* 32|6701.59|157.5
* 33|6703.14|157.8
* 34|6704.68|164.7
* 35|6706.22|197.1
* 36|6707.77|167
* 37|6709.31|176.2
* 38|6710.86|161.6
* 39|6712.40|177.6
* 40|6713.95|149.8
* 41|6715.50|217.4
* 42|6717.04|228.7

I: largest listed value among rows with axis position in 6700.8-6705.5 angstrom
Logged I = 164.7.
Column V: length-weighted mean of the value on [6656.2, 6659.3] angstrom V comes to 145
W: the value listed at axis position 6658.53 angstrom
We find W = 157.3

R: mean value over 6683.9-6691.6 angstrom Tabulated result 160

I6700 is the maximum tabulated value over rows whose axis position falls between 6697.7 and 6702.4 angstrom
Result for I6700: 170.8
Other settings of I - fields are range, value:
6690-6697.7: 180.8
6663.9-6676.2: 191.4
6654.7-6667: 193.1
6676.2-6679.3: 151.4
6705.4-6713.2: 197.1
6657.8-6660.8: 181.6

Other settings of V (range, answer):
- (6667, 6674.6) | 169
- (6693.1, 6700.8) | 171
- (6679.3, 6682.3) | 131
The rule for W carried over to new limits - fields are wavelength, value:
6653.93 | 171.5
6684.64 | 188.8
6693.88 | 180.8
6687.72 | 139.1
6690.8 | 153.1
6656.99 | 131.7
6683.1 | 165.9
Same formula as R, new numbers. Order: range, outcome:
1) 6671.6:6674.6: 158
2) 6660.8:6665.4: 182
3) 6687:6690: 154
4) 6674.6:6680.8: 144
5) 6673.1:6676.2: 151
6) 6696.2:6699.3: 164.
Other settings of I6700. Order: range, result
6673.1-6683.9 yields 165.9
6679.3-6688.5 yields 188.8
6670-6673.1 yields 177.6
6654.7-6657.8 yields 165.3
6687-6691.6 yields 167.9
